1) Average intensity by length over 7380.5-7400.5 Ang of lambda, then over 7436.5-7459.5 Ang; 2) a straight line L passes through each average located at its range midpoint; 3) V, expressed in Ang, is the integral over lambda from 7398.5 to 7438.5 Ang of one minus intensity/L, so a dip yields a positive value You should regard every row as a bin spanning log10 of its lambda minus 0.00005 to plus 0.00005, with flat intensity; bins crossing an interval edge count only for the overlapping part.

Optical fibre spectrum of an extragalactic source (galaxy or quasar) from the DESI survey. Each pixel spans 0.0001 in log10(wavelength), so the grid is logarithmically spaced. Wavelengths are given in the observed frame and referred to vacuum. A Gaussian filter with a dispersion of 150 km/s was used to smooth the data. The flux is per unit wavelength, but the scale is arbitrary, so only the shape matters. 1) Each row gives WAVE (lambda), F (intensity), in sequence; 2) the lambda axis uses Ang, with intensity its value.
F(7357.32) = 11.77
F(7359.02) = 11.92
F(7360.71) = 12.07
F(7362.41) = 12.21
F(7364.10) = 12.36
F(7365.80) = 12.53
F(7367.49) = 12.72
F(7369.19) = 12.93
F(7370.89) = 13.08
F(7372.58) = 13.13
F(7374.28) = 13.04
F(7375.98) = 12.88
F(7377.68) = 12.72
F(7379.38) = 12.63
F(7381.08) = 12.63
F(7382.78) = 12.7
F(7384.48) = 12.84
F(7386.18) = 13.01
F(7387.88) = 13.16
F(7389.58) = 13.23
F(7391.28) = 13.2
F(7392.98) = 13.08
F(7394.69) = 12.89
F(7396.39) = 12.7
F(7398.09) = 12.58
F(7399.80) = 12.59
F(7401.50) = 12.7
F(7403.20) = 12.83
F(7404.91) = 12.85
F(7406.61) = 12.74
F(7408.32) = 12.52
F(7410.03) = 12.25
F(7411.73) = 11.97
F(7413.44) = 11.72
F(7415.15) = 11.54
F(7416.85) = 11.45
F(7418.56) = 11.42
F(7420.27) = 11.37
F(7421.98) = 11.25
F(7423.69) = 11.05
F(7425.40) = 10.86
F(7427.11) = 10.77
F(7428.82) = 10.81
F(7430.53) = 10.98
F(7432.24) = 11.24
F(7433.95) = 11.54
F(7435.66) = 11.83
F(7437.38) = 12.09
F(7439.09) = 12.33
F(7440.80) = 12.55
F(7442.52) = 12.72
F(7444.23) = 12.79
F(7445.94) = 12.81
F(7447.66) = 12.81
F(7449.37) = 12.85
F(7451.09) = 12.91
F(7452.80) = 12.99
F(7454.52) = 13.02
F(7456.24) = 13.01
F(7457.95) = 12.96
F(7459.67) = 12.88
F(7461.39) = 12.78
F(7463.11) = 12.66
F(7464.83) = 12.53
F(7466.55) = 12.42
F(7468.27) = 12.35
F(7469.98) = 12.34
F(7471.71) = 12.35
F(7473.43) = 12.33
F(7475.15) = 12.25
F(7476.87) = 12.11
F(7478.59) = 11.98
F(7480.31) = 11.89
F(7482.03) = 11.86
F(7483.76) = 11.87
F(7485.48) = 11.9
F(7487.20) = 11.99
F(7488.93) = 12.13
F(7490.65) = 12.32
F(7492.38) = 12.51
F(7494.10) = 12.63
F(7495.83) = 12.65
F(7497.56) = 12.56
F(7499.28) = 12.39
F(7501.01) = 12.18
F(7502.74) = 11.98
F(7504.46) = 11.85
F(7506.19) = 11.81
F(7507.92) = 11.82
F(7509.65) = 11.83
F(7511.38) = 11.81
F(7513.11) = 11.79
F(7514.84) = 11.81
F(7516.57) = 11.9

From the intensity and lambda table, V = 3.3 Ang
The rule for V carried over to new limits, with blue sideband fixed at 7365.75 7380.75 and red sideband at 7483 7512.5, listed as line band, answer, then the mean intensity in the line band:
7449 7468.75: -0.7 Ang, 12.8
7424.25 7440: 1.4 Ang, 11.4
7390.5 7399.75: -0.1 Ang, 12.9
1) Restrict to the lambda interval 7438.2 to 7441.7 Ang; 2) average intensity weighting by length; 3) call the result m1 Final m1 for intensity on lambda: 12.4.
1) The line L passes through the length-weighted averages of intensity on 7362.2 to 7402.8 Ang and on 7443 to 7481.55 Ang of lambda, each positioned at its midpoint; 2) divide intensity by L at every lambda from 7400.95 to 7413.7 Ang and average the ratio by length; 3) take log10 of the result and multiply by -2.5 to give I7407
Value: 0.02 mag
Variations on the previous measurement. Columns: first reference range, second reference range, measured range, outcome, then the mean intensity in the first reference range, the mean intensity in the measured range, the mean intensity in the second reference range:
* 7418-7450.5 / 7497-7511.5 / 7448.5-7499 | -0.05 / 11.8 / 12.4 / 12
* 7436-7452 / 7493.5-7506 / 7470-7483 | 0.03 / 12.6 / 12.1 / 12.3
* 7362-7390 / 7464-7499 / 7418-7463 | 0.03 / 12.8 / 12.1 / 12.3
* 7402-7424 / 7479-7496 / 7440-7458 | -0.07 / 12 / 12.9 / 12.2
